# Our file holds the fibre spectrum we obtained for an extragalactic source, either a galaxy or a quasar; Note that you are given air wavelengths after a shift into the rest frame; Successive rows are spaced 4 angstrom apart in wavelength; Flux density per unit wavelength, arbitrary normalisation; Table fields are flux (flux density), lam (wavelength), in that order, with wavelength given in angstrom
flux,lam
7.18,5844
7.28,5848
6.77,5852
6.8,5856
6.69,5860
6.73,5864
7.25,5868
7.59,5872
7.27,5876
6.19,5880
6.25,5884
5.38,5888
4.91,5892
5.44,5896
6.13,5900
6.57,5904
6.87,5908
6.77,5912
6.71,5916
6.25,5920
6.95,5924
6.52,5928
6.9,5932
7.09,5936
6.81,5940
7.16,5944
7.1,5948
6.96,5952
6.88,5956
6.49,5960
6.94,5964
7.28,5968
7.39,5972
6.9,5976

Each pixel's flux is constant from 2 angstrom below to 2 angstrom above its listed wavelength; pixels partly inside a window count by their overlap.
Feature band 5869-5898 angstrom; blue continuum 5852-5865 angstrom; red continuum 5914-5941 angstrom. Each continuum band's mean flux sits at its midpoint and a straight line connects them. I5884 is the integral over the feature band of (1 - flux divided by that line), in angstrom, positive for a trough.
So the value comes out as 2.4 angstrom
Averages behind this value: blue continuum 6.75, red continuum 6.74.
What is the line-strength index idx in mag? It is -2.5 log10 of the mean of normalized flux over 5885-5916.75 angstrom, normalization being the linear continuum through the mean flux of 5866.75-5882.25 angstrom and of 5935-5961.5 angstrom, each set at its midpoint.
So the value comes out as 0.154 mag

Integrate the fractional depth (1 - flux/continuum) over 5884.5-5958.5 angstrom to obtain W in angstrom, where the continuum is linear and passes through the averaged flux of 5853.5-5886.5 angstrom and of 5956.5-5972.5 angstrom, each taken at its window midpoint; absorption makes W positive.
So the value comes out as 4.21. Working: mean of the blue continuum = 6.82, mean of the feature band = 6.52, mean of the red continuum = 6.98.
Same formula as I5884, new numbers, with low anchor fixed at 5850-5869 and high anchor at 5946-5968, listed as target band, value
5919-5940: 0.4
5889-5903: 2.6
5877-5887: 0.9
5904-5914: 0.1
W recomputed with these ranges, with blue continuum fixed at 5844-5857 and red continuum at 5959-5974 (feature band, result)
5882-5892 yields 2.0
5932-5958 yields 0.2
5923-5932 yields 0.4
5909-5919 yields 0.5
